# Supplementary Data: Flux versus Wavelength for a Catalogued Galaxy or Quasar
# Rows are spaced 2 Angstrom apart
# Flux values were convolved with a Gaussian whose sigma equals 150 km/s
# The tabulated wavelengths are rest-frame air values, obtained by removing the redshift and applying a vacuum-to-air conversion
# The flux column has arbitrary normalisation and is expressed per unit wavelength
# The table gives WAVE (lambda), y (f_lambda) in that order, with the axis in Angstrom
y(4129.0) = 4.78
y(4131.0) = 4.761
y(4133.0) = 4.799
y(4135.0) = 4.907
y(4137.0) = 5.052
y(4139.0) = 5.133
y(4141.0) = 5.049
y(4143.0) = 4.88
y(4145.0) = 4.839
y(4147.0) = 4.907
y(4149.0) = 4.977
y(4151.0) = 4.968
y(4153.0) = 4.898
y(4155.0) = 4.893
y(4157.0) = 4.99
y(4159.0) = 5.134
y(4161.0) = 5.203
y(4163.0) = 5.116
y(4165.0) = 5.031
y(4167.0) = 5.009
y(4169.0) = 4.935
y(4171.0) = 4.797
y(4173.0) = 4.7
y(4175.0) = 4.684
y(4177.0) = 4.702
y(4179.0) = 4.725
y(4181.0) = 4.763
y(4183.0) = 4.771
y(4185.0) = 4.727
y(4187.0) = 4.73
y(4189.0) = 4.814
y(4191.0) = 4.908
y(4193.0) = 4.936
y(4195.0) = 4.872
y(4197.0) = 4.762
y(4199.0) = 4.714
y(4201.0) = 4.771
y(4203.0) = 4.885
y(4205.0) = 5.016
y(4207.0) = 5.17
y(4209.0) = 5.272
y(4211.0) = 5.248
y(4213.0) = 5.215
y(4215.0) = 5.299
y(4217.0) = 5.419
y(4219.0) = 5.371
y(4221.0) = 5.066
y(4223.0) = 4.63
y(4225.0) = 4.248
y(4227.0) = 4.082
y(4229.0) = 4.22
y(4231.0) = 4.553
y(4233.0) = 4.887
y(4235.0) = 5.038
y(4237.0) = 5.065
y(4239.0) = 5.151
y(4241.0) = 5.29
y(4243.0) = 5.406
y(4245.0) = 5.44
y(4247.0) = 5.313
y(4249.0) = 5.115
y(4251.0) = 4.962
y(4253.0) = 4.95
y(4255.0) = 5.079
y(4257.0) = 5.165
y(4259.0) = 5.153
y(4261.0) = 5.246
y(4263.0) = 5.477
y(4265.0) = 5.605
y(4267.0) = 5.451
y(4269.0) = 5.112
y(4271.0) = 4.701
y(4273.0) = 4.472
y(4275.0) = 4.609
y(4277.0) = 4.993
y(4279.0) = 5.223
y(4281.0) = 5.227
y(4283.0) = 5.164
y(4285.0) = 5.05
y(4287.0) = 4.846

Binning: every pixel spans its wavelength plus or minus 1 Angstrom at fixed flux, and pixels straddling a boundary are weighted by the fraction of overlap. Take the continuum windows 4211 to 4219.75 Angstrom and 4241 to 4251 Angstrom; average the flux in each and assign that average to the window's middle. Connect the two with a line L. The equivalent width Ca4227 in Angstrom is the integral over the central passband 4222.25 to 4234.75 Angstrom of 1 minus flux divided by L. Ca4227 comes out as 1.96 Angstrom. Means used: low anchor 5.32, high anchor 5.28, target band 4.47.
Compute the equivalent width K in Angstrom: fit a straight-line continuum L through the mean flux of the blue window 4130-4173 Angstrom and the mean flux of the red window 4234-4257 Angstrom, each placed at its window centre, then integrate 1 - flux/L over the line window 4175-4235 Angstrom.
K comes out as 2.6 Angstrom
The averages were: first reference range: 4.96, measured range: 4.85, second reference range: 5.16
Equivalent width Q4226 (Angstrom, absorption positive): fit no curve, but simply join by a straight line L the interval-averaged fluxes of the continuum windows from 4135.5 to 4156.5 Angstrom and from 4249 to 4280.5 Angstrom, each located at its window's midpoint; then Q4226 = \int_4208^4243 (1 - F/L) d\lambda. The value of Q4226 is 0.6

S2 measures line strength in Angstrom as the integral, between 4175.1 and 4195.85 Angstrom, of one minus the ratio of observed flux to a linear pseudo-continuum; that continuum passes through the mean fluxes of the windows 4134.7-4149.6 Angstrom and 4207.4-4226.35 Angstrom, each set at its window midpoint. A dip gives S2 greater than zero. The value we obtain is 1.0 Angstrom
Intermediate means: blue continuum 4.97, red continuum 5.07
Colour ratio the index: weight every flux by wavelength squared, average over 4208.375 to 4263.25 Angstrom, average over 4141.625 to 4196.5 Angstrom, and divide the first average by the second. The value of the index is 1.1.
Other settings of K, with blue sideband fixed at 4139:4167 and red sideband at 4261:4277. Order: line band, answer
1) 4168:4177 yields 0.4 Angstrom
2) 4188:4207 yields 0.6 Angstrom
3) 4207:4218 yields -0.5 Angstrom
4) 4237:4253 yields -0.5 Angstrom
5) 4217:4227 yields 0.4 Angstrom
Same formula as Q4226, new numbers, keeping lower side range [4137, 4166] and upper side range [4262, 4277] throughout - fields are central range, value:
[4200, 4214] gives -0.2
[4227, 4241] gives 0.7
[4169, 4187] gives 1.0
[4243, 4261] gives -0.4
